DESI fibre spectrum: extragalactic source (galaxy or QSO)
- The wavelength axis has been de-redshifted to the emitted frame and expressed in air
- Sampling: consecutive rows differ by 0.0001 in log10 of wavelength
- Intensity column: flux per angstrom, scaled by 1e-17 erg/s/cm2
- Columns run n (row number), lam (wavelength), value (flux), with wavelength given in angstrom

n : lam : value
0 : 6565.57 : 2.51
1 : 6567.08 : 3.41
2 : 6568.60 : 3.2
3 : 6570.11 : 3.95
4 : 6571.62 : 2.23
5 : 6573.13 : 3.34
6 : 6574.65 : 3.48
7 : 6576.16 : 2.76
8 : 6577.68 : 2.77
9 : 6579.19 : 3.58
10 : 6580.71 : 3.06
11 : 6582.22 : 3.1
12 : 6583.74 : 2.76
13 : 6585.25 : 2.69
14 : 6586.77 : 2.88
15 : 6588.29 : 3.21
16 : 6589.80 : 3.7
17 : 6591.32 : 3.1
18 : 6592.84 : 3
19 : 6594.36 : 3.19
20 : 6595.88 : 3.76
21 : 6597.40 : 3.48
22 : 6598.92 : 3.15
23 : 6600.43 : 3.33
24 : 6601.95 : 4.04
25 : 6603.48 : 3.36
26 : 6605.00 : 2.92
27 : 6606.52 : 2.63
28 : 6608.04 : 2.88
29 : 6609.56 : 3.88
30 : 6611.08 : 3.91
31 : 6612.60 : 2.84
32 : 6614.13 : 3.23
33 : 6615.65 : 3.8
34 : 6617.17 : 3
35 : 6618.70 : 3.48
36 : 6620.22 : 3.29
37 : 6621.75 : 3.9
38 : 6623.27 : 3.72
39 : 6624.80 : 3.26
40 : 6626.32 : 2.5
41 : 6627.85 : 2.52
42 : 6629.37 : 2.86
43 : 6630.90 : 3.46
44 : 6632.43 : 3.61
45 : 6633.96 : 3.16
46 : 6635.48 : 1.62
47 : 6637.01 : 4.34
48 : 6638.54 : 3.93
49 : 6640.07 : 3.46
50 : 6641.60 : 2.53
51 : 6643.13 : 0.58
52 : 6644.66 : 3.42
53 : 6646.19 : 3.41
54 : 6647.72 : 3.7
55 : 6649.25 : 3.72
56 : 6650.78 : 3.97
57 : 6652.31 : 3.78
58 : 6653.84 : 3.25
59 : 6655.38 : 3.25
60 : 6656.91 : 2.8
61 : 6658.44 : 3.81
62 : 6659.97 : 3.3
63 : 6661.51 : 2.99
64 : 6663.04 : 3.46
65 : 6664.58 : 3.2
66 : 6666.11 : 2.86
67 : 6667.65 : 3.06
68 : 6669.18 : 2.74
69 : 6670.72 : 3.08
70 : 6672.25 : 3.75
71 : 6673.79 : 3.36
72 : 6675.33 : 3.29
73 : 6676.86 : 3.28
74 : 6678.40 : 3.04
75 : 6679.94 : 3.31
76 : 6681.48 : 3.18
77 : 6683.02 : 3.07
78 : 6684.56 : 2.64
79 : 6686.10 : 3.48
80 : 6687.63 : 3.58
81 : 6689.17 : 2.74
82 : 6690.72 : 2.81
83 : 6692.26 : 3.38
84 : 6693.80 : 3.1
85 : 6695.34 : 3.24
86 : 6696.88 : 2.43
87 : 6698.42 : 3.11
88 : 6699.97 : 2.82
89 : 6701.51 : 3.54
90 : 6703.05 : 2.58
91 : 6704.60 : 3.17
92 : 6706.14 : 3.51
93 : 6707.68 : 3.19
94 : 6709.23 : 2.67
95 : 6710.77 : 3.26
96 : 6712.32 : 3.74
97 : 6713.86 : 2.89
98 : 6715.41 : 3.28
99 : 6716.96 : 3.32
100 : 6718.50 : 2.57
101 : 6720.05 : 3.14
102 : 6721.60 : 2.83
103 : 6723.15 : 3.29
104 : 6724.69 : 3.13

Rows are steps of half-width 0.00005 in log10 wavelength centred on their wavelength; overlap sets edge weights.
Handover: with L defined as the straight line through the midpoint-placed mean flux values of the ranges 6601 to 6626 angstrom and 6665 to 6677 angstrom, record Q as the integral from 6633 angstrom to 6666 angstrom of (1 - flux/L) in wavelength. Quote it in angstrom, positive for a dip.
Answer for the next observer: 0.28 angstrom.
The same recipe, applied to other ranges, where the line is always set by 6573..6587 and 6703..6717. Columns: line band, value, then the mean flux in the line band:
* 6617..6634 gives -0.9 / 3.24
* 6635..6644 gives 0.9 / 2.78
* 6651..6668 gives -0.8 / 3.28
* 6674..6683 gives -0.2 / 3.21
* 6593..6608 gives -1.1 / 3.28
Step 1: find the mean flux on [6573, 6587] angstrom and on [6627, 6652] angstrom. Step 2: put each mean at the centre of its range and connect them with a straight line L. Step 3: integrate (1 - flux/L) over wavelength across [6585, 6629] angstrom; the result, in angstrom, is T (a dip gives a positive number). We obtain -2.6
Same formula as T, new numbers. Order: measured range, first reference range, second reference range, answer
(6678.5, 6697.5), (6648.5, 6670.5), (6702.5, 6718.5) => 0.74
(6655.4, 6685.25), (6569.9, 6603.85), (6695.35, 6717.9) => -0.34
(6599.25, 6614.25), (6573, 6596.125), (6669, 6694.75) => -0.77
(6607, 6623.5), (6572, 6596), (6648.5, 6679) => -1.22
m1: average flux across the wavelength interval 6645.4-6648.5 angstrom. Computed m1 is 3.56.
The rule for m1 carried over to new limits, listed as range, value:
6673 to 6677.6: 3.31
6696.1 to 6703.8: 2.9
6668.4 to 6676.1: 3.25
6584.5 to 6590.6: 3.12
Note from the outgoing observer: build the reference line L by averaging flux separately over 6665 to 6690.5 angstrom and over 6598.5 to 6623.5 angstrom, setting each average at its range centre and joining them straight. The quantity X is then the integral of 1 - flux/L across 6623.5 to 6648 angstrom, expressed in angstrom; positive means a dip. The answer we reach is 2.0 angstrom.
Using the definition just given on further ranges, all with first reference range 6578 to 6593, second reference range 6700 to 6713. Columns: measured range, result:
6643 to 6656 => -0.89 angstrom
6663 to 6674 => -0.02 angstrom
